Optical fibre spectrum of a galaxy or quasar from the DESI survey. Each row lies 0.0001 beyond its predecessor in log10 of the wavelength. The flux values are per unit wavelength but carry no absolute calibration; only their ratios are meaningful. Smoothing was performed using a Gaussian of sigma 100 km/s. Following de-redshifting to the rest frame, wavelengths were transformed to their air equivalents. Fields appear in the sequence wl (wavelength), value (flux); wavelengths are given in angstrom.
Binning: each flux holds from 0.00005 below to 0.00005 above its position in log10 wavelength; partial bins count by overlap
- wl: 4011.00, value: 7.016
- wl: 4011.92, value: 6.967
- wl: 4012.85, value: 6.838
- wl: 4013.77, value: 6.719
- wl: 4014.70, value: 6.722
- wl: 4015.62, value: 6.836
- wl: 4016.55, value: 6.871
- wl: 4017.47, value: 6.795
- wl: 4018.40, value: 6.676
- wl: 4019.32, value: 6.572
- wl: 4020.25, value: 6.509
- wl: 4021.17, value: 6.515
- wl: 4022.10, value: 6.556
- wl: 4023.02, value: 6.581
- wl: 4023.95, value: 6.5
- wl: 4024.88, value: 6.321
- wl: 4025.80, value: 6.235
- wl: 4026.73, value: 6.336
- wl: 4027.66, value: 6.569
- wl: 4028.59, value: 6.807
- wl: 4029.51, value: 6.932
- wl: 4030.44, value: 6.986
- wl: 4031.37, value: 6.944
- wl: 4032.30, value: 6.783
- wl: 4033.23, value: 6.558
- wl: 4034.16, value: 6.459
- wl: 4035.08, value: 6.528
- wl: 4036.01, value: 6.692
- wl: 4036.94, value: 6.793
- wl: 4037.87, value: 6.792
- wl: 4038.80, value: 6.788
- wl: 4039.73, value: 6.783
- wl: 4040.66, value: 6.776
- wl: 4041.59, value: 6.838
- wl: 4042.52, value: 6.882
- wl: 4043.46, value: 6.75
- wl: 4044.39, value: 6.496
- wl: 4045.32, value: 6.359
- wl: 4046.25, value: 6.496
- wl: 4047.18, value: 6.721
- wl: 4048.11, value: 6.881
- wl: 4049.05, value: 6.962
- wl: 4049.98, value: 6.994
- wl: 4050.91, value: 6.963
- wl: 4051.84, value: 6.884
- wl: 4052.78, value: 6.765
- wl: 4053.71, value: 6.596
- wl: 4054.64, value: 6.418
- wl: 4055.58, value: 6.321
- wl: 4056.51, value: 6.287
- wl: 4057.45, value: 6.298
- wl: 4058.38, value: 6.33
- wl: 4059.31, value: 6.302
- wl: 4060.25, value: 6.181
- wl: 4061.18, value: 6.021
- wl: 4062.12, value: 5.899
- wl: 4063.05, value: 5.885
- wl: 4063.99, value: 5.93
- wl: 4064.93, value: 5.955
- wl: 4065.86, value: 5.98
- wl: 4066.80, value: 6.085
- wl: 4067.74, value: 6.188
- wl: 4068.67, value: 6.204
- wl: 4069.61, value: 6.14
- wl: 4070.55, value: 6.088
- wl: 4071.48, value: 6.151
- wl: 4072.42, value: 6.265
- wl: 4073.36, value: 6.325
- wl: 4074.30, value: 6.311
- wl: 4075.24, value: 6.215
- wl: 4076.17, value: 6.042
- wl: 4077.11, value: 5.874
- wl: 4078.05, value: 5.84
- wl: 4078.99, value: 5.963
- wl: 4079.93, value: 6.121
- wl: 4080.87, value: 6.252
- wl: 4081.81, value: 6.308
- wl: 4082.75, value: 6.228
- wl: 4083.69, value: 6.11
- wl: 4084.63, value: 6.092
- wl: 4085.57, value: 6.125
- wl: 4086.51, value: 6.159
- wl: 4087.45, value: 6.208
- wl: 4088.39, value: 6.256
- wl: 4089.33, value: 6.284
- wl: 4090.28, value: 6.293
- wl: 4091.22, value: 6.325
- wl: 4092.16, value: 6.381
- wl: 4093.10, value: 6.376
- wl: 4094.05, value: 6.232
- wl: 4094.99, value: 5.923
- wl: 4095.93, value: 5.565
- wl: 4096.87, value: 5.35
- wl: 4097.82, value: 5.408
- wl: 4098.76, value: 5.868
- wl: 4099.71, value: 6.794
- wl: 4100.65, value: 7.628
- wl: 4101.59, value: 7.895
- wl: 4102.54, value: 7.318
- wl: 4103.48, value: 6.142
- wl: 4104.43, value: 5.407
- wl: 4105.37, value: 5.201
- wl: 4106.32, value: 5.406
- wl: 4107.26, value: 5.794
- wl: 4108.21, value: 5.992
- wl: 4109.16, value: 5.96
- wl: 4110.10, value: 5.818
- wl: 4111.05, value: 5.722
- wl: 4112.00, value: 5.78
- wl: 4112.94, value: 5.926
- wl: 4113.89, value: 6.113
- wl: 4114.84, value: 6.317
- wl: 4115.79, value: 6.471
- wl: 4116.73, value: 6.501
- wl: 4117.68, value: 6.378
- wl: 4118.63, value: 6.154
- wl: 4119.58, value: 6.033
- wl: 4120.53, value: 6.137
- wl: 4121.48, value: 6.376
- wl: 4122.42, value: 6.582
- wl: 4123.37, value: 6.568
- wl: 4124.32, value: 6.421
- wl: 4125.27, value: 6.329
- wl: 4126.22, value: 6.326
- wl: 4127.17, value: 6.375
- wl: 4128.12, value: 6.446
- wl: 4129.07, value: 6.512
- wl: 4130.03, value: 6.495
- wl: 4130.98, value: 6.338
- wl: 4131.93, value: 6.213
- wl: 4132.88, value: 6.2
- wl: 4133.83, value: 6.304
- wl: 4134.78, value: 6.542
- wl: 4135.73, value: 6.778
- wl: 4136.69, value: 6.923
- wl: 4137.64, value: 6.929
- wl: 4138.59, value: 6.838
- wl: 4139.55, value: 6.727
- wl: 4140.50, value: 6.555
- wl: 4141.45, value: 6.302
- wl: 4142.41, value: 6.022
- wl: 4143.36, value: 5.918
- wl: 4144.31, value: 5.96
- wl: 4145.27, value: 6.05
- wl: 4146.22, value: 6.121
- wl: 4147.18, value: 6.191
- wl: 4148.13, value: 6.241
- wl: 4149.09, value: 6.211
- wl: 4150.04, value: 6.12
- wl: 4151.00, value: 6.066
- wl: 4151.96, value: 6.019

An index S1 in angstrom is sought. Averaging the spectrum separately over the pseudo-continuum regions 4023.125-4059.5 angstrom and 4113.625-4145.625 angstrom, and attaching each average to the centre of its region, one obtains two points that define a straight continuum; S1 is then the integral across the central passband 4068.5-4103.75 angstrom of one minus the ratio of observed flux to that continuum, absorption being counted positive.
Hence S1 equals 1.5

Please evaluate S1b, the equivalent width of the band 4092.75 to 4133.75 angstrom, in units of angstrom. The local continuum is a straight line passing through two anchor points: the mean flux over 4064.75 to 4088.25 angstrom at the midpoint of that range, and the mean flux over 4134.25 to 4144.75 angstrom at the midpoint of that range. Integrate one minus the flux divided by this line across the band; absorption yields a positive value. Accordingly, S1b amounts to 0.9 angstrom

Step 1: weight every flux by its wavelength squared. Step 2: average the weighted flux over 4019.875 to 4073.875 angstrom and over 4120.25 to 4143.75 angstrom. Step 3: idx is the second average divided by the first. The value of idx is 1.0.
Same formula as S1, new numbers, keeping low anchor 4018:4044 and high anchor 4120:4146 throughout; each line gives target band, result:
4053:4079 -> 1.7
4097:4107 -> 0.3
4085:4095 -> 0.4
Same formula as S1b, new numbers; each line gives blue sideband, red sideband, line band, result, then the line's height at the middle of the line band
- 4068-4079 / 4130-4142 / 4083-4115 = 0.9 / 6.3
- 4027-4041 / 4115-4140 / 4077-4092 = 1.0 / 6.59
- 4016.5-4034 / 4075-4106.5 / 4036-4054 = -0.8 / 6.49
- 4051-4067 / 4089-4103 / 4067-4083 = 0.4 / 6.31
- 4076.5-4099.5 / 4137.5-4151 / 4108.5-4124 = 0.0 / 6.17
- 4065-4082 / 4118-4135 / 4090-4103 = -0.3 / 6.22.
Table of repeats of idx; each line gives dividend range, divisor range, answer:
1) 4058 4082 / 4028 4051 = 0.92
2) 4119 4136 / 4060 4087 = 1.07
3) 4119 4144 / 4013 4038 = 1.02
